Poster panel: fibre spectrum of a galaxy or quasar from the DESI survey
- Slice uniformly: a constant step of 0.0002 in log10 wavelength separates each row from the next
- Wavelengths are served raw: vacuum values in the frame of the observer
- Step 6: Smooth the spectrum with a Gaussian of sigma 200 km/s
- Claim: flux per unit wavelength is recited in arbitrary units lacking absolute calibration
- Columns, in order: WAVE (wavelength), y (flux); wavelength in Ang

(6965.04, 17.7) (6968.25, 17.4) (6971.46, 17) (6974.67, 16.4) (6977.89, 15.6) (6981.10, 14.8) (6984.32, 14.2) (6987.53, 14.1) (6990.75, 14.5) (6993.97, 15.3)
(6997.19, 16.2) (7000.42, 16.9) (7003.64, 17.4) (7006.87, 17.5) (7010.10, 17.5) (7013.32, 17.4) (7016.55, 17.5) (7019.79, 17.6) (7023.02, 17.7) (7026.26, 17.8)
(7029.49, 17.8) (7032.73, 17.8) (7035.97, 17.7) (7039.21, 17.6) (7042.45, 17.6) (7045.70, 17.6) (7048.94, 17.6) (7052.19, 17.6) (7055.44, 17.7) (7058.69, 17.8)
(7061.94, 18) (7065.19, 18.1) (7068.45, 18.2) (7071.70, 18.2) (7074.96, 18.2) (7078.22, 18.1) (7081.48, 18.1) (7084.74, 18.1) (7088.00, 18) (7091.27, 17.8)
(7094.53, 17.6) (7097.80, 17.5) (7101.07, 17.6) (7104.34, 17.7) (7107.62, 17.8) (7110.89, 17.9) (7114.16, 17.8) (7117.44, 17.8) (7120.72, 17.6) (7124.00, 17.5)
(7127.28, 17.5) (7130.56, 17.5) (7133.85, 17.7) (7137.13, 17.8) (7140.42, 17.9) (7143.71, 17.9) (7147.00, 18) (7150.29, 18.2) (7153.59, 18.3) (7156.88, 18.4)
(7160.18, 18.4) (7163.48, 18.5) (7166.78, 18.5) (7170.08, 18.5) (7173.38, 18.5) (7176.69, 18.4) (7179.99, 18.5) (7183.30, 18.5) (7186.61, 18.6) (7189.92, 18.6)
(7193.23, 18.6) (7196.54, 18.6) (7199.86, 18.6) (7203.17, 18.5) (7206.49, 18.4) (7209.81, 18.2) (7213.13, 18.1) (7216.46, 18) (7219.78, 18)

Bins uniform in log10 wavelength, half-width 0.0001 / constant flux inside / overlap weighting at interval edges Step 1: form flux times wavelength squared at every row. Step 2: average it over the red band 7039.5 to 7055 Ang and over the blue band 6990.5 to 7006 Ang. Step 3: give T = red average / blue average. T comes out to 1.10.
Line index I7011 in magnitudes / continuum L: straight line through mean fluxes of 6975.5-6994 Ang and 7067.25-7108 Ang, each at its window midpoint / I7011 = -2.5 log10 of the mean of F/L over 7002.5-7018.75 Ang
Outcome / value -0.13 mag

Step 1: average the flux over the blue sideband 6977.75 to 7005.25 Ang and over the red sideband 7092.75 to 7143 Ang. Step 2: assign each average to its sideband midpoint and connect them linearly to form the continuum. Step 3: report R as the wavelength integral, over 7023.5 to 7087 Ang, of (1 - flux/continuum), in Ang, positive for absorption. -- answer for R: -5.0 Ang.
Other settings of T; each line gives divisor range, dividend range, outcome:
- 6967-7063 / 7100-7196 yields 1.11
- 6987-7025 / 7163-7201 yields 1.17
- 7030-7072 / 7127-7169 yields 1.04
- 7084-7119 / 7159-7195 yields 1.06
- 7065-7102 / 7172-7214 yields 1.06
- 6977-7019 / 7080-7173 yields 1.15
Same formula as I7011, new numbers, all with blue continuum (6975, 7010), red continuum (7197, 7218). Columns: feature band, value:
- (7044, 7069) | -0.08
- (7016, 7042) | -0.10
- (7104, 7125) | -0.03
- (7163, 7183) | -0.03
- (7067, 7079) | -0.09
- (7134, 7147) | -0.02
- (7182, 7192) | -0.03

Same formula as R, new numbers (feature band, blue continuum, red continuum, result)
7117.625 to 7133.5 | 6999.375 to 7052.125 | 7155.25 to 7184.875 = 0.54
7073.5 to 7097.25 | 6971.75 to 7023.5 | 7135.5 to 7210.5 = -0.88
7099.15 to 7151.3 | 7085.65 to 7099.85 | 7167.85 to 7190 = 0.80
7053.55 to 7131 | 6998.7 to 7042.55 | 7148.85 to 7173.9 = 0.62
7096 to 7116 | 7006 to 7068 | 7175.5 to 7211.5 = 0.37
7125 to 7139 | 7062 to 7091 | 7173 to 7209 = 0.52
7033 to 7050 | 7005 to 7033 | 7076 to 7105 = 0.05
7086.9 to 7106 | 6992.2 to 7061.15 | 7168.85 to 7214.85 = 0.18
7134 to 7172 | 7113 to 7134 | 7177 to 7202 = -0.34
